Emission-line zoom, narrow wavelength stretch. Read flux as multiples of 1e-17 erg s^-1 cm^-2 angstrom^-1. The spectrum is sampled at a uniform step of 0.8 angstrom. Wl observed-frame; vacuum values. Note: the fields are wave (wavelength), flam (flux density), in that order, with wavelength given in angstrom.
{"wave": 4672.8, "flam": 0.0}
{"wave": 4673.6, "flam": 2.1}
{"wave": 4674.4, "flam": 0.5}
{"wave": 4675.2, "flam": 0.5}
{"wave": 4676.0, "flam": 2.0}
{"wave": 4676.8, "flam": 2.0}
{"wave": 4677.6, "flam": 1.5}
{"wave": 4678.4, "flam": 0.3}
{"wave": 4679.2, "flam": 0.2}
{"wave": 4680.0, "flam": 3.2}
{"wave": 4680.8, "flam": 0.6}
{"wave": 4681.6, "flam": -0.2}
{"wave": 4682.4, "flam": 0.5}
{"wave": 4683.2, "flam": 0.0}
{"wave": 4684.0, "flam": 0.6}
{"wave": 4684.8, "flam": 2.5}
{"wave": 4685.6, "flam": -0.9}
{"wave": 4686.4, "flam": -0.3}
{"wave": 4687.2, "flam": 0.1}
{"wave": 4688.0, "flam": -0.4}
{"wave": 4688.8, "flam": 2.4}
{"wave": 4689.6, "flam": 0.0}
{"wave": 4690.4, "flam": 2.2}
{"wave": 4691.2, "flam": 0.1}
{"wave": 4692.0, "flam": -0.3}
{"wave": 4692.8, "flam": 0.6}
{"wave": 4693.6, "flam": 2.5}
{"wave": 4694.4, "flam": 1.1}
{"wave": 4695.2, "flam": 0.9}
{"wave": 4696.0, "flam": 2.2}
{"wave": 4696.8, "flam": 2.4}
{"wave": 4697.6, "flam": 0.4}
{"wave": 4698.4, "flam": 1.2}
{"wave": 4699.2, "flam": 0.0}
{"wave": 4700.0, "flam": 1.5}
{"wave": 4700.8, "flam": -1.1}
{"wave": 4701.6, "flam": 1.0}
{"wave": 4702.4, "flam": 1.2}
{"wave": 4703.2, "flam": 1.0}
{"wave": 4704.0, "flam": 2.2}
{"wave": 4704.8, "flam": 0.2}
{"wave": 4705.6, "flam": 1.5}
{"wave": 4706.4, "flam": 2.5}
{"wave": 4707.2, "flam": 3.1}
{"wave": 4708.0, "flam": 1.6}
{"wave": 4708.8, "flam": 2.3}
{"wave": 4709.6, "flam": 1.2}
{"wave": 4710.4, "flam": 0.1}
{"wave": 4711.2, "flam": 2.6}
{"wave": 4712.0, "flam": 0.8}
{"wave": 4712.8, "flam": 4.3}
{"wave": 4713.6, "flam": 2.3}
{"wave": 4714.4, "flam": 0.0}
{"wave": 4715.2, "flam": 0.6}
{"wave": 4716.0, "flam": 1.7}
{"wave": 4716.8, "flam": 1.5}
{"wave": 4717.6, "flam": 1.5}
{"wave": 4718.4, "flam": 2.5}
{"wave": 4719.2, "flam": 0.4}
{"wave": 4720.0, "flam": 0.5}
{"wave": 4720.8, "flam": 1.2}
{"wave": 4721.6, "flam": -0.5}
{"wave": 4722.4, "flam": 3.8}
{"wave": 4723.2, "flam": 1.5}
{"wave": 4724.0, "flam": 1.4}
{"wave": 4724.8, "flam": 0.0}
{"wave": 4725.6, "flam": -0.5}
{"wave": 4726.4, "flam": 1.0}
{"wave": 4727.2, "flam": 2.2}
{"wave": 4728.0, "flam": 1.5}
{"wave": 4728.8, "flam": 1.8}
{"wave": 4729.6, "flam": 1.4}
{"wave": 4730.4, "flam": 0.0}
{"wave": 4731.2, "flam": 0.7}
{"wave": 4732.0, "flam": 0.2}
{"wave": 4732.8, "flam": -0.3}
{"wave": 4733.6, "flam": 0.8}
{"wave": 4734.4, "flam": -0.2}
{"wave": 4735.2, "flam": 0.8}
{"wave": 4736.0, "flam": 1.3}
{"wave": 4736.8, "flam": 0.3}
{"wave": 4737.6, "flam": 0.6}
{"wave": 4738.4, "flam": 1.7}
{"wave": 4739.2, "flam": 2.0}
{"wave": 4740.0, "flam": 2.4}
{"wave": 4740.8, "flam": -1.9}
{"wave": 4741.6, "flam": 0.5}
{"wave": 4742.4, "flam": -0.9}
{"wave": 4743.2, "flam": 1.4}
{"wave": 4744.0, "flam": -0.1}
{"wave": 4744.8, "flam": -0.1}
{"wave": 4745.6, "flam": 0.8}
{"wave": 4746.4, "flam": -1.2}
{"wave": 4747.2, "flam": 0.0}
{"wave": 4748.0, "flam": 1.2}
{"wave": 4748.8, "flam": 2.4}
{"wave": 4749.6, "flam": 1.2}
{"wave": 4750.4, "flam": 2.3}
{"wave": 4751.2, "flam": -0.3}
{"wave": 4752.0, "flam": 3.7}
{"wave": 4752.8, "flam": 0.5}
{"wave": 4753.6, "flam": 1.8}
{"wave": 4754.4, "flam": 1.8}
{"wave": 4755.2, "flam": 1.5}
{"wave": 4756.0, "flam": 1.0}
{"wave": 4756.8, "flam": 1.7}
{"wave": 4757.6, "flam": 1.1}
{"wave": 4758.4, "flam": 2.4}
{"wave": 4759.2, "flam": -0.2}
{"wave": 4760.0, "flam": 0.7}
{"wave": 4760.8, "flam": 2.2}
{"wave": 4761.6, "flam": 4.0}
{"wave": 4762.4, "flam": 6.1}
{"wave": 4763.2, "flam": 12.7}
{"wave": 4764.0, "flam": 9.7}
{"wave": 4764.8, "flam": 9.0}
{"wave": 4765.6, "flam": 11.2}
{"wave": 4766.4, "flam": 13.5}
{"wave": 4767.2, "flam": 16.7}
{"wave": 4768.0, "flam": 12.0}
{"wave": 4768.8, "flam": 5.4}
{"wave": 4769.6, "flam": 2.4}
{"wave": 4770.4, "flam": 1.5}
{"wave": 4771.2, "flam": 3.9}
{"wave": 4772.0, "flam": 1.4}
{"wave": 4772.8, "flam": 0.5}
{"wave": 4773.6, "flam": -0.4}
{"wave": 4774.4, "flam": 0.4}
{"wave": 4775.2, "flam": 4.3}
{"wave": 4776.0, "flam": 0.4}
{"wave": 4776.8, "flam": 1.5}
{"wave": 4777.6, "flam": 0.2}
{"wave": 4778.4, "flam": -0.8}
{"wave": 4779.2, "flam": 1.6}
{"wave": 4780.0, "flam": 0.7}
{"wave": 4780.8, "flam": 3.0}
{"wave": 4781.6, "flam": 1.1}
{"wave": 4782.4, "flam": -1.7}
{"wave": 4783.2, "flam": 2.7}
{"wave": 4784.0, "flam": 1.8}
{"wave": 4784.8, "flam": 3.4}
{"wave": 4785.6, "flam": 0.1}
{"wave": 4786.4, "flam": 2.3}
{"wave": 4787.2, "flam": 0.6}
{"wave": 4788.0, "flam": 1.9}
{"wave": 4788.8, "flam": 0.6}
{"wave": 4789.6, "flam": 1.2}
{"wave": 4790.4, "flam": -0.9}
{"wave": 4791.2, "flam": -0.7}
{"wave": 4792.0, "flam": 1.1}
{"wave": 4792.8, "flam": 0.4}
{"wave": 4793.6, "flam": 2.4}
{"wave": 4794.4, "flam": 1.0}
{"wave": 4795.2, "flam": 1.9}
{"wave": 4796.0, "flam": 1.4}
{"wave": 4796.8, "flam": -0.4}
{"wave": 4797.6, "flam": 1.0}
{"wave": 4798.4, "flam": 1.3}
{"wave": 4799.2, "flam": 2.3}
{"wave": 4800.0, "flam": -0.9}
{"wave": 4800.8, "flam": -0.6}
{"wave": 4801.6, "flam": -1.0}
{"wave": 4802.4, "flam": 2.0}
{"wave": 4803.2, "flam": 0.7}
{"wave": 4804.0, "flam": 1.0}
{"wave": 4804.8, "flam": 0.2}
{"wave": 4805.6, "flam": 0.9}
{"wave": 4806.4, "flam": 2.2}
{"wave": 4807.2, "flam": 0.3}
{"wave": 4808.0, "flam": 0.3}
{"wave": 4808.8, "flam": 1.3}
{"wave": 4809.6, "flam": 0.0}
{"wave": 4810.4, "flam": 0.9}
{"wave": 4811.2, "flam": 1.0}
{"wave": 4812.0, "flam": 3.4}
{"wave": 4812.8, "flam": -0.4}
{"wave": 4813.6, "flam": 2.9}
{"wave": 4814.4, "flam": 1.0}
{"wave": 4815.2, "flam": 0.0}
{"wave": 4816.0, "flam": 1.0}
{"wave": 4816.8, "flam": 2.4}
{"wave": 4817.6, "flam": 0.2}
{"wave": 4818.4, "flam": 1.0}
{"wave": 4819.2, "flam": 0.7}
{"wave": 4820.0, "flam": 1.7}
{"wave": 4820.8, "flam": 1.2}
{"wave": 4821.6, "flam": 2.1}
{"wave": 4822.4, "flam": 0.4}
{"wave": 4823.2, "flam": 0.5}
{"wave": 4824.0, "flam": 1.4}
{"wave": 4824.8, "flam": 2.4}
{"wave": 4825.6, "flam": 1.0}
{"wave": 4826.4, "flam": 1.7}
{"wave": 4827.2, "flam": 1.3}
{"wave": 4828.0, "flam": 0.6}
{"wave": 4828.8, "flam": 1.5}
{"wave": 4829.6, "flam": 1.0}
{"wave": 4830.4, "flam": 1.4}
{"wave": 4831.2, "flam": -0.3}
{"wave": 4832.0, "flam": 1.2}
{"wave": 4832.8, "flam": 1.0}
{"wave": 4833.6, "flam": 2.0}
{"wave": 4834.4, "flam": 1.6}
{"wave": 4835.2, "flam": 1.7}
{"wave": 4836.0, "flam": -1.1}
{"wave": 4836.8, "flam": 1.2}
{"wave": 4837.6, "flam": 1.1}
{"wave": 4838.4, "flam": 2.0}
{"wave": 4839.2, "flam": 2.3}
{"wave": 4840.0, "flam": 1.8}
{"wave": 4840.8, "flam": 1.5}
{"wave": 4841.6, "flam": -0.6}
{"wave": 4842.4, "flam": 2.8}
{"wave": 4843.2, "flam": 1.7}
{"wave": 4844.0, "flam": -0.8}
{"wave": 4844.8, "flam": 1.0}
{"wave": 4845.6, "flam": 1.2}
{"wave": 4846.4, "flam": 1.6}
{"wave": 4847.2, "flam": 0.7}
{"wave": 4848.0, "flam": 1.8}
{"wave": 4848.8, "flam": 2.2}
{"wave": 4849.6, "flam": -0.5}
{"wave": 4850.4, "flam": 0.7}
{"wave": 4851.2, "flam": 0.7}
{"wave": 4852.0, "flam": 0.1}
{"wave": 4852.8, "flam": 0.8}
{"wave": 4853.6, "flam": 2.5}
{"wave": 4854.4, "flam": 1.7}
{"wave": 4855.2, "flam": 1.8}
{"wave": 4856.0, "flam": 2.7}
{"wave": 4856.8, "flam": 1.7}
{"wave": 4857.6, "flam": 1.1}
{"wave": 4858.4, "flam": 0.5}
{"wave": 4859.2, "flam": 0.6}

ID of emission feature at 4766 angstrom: [O II]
